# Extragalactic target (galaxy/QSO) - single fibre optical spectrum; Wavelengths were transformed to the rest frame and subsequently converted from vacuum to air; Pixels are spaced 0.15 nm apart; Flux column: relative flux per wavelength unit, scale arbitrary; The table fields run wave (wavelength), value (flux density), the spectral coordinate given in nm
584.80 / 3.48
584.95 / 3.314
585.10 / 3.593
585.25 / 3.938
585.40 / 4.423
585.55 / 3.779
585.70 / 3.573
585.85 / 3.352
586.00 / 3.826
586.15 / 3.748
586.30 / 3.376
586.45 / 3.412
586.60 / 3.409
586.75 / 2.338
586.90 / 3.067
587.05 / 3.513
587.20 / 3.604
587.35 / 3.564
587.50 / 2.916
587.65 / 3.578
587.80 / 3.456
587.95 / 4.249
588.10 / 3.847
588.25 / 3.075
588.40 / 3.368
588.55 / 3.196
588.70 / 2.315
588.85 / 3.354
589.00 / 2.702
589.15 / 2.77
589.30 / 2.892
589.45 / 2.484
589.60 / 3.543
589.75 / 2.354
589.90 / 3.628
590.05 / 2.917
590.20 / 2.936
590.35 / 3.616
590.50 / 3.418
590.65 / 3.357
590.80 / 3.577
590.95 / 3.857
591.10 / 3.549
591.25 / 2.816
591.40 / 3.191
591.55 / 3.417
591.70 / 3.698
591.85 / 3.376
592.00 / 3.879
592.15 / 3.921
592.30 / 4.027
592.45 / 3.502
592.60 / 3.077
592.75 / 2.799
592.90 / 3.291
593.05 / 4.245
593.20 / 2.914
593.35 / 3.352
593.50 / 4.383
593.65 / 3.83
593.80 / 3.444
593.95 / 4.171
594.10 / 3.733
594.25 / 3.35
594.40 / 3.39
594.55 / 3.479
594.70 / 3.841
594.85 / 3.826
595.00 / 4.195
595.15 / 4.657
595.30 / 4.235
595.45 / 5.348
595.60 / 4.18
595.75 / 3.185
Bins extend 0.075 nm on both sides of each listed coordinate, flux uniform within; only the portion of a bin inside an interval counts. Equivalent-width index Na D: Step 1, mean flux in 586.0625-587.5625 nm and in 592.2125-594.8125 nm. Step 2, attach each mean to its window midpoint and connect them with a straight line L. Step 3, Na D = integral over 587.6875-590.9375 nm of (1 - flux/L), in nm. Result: 0.19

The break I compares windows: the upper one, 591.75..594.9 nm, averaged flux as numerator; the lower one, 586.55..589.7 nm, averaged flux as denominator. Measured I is 1.1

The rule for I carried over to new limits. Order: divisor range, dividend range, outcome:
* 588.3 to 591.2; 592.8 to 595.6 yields 1.23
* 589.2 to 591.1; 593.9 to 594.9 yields 1.14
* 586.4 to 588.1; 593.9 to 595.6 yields 1.19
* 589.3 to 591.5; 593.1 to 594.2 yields 1.15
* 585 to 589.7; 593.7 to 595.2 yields 1.13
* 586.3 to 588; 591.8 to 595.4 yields 1.11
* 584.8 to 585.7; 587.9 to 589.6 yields 0.83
